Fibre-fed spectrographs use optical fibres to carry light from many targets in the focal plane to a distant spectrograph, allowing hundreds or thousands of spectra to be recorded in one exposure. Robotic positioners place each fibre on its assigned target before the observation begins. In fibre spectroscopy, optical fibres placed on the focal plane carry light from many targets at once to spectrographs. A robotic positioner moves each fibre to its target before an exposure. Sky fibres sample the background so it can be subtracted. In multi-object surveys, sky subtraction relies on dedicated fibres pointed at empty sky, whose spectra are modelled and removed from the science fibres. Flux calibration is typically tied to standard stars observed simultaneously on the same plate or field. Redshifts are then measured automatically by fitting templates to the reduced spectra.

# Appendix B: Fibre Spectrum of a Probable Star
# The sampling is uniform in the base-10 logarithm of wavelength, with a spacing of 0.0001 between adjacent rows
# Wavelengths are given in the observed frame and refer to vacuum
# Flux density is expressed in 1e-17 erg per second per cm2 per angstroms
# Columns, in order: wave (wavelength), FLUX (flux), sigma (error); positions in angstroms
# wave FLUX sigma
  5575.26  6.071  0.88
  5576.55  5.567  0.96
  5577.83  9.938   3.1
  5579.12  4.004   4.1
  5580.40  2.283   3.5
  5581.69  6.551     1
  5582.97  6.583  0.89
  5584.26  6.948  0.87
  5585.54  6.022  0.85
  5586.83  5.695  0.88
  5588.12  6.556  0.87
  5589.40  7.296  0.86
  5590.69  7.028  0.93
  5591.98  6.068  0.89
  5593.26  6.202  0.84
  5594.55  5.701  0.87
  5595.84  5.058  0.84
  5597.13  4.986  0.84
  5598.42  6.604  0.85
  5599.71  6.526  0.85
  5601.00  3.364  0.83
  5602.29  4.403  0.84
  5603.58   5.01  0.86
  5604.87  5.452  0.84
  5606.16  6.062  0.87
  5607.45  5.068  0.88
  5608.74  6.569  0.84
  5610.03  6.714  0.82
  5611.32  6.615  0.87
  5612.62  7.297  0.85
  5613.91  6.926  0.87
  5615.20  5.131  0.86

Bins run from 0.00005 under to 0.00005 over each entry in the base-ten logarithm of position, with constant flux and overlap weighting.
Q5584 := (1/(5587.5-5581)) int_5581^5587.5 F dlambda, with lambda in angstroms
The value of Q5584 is 6.33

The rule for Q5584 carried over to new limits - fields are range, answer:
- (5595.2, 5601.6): 5.32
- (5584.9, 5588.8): 6.11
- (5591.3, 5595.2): 6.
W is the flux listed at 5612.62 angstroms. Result 7.297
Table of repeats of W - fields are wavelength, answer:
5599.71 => 6.526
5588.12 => 6.556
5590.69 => 7.028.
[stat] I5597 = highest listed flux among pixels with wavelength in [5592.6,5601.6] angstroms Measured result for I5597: 6.604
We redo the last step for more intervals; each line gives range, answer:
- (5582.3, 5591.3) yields 7.296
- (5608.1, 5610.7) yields 6.714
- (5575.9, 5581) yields 9.938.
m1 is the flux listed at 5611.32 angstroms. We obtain 6.615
